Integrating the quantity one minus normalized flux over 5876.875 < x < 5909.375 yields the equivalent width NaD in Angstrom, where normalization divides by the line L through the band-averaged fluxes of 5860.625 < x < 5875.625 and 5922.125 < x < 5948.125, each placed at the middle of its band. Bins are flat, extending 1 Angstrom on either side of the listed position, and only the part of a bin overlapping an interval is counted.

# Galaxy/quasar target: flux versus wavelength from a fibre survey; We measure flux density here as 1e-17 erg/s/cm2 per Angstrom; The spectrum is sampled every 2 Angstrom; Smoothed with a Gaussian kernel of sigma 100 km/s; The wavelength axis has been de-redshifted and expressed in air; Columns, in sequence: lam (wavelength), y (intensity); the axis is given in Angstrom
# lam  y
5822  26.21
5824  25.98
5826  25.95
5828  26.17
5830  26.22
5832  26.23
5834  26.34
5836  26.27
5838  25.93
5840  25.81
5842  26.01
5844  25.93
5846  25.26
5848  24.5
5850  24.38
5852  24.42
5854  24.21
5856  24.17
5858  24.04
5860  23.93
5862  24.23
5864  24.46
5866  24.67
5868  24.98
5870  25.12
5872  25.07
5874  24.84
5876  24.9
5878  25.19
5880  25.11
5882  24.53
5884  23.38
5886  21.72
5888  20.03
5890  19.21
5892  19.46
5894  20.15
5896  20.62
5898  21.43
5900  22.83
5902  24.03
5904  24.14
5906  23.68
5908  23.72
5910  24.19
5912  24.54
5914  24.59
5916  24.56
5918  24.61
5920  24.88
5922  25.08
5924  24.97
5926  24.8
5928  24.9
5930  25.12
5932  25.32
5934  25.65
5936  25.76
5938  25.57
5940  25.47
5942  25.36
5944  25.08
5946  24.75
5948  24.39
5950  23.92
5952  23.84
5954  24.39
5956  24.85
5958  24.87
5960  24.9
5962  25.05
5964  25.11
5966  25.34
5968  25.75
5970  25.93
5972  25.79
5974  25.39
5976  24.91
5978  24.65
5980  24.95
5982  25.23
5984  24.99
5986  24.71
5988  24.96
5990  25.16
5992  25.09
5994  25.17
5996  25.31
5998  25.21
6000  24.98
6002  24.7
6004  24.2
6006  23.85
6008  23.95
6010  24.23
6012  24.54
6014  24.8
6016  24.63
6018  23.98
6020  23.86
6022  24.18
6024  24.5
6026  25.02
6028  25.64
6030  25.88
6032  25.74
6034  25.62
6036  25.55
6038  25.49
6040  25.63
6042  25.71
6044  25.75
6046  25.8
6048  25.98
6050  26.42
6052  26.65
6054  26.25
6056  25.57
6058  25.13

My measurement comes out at 3.2 Angstrom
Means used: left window 24.8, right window 25.2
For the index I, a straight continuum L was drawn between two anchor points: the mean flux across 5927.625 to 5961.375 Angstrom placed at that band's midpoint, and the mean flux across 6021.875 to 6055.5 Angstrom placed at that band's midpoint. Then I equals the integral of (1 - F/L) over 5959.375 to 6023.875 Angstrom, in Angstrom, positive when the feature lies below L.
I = 1.2 Angstrom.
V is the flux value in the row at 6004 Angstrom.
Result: 24.2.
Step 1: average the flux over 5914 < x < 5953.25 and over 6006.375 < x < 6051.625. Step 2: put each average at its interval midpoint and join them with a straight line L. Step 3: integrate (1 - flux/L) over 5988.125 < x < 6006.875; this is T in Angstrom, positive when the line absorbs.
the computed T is 0.2 Angstrom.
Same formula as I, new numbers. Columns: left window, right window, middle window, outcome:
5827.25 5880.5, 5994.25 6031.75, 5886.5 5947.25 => 2.8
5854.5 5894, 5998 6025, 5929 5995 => -2.7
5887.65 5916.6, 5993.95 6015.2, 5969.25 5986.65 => -0.8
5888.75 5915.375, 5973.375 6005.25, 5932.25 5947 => -1.1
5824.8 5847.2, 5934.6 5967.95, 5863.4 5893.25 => 2.5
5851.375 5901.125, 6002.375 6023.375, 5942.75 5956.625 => -0.4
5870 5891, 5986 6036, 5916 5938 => -1.1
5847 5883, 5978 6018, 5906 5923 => 0.1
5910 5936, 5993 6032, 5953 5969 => -0.1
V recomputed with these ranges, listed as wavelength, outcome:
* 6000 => 24.98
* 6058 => 25.13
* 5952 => 23.84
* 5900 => 22.83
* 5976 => 24.91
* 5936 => 25.76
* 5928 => 24.9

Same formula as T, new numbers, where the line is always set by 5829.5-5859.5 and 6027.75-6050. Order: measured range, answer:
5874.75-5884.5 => 0.26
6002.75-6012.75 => 0.59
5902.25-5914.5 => 0.63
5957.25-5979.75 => 0.29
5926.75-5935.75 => 0.07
